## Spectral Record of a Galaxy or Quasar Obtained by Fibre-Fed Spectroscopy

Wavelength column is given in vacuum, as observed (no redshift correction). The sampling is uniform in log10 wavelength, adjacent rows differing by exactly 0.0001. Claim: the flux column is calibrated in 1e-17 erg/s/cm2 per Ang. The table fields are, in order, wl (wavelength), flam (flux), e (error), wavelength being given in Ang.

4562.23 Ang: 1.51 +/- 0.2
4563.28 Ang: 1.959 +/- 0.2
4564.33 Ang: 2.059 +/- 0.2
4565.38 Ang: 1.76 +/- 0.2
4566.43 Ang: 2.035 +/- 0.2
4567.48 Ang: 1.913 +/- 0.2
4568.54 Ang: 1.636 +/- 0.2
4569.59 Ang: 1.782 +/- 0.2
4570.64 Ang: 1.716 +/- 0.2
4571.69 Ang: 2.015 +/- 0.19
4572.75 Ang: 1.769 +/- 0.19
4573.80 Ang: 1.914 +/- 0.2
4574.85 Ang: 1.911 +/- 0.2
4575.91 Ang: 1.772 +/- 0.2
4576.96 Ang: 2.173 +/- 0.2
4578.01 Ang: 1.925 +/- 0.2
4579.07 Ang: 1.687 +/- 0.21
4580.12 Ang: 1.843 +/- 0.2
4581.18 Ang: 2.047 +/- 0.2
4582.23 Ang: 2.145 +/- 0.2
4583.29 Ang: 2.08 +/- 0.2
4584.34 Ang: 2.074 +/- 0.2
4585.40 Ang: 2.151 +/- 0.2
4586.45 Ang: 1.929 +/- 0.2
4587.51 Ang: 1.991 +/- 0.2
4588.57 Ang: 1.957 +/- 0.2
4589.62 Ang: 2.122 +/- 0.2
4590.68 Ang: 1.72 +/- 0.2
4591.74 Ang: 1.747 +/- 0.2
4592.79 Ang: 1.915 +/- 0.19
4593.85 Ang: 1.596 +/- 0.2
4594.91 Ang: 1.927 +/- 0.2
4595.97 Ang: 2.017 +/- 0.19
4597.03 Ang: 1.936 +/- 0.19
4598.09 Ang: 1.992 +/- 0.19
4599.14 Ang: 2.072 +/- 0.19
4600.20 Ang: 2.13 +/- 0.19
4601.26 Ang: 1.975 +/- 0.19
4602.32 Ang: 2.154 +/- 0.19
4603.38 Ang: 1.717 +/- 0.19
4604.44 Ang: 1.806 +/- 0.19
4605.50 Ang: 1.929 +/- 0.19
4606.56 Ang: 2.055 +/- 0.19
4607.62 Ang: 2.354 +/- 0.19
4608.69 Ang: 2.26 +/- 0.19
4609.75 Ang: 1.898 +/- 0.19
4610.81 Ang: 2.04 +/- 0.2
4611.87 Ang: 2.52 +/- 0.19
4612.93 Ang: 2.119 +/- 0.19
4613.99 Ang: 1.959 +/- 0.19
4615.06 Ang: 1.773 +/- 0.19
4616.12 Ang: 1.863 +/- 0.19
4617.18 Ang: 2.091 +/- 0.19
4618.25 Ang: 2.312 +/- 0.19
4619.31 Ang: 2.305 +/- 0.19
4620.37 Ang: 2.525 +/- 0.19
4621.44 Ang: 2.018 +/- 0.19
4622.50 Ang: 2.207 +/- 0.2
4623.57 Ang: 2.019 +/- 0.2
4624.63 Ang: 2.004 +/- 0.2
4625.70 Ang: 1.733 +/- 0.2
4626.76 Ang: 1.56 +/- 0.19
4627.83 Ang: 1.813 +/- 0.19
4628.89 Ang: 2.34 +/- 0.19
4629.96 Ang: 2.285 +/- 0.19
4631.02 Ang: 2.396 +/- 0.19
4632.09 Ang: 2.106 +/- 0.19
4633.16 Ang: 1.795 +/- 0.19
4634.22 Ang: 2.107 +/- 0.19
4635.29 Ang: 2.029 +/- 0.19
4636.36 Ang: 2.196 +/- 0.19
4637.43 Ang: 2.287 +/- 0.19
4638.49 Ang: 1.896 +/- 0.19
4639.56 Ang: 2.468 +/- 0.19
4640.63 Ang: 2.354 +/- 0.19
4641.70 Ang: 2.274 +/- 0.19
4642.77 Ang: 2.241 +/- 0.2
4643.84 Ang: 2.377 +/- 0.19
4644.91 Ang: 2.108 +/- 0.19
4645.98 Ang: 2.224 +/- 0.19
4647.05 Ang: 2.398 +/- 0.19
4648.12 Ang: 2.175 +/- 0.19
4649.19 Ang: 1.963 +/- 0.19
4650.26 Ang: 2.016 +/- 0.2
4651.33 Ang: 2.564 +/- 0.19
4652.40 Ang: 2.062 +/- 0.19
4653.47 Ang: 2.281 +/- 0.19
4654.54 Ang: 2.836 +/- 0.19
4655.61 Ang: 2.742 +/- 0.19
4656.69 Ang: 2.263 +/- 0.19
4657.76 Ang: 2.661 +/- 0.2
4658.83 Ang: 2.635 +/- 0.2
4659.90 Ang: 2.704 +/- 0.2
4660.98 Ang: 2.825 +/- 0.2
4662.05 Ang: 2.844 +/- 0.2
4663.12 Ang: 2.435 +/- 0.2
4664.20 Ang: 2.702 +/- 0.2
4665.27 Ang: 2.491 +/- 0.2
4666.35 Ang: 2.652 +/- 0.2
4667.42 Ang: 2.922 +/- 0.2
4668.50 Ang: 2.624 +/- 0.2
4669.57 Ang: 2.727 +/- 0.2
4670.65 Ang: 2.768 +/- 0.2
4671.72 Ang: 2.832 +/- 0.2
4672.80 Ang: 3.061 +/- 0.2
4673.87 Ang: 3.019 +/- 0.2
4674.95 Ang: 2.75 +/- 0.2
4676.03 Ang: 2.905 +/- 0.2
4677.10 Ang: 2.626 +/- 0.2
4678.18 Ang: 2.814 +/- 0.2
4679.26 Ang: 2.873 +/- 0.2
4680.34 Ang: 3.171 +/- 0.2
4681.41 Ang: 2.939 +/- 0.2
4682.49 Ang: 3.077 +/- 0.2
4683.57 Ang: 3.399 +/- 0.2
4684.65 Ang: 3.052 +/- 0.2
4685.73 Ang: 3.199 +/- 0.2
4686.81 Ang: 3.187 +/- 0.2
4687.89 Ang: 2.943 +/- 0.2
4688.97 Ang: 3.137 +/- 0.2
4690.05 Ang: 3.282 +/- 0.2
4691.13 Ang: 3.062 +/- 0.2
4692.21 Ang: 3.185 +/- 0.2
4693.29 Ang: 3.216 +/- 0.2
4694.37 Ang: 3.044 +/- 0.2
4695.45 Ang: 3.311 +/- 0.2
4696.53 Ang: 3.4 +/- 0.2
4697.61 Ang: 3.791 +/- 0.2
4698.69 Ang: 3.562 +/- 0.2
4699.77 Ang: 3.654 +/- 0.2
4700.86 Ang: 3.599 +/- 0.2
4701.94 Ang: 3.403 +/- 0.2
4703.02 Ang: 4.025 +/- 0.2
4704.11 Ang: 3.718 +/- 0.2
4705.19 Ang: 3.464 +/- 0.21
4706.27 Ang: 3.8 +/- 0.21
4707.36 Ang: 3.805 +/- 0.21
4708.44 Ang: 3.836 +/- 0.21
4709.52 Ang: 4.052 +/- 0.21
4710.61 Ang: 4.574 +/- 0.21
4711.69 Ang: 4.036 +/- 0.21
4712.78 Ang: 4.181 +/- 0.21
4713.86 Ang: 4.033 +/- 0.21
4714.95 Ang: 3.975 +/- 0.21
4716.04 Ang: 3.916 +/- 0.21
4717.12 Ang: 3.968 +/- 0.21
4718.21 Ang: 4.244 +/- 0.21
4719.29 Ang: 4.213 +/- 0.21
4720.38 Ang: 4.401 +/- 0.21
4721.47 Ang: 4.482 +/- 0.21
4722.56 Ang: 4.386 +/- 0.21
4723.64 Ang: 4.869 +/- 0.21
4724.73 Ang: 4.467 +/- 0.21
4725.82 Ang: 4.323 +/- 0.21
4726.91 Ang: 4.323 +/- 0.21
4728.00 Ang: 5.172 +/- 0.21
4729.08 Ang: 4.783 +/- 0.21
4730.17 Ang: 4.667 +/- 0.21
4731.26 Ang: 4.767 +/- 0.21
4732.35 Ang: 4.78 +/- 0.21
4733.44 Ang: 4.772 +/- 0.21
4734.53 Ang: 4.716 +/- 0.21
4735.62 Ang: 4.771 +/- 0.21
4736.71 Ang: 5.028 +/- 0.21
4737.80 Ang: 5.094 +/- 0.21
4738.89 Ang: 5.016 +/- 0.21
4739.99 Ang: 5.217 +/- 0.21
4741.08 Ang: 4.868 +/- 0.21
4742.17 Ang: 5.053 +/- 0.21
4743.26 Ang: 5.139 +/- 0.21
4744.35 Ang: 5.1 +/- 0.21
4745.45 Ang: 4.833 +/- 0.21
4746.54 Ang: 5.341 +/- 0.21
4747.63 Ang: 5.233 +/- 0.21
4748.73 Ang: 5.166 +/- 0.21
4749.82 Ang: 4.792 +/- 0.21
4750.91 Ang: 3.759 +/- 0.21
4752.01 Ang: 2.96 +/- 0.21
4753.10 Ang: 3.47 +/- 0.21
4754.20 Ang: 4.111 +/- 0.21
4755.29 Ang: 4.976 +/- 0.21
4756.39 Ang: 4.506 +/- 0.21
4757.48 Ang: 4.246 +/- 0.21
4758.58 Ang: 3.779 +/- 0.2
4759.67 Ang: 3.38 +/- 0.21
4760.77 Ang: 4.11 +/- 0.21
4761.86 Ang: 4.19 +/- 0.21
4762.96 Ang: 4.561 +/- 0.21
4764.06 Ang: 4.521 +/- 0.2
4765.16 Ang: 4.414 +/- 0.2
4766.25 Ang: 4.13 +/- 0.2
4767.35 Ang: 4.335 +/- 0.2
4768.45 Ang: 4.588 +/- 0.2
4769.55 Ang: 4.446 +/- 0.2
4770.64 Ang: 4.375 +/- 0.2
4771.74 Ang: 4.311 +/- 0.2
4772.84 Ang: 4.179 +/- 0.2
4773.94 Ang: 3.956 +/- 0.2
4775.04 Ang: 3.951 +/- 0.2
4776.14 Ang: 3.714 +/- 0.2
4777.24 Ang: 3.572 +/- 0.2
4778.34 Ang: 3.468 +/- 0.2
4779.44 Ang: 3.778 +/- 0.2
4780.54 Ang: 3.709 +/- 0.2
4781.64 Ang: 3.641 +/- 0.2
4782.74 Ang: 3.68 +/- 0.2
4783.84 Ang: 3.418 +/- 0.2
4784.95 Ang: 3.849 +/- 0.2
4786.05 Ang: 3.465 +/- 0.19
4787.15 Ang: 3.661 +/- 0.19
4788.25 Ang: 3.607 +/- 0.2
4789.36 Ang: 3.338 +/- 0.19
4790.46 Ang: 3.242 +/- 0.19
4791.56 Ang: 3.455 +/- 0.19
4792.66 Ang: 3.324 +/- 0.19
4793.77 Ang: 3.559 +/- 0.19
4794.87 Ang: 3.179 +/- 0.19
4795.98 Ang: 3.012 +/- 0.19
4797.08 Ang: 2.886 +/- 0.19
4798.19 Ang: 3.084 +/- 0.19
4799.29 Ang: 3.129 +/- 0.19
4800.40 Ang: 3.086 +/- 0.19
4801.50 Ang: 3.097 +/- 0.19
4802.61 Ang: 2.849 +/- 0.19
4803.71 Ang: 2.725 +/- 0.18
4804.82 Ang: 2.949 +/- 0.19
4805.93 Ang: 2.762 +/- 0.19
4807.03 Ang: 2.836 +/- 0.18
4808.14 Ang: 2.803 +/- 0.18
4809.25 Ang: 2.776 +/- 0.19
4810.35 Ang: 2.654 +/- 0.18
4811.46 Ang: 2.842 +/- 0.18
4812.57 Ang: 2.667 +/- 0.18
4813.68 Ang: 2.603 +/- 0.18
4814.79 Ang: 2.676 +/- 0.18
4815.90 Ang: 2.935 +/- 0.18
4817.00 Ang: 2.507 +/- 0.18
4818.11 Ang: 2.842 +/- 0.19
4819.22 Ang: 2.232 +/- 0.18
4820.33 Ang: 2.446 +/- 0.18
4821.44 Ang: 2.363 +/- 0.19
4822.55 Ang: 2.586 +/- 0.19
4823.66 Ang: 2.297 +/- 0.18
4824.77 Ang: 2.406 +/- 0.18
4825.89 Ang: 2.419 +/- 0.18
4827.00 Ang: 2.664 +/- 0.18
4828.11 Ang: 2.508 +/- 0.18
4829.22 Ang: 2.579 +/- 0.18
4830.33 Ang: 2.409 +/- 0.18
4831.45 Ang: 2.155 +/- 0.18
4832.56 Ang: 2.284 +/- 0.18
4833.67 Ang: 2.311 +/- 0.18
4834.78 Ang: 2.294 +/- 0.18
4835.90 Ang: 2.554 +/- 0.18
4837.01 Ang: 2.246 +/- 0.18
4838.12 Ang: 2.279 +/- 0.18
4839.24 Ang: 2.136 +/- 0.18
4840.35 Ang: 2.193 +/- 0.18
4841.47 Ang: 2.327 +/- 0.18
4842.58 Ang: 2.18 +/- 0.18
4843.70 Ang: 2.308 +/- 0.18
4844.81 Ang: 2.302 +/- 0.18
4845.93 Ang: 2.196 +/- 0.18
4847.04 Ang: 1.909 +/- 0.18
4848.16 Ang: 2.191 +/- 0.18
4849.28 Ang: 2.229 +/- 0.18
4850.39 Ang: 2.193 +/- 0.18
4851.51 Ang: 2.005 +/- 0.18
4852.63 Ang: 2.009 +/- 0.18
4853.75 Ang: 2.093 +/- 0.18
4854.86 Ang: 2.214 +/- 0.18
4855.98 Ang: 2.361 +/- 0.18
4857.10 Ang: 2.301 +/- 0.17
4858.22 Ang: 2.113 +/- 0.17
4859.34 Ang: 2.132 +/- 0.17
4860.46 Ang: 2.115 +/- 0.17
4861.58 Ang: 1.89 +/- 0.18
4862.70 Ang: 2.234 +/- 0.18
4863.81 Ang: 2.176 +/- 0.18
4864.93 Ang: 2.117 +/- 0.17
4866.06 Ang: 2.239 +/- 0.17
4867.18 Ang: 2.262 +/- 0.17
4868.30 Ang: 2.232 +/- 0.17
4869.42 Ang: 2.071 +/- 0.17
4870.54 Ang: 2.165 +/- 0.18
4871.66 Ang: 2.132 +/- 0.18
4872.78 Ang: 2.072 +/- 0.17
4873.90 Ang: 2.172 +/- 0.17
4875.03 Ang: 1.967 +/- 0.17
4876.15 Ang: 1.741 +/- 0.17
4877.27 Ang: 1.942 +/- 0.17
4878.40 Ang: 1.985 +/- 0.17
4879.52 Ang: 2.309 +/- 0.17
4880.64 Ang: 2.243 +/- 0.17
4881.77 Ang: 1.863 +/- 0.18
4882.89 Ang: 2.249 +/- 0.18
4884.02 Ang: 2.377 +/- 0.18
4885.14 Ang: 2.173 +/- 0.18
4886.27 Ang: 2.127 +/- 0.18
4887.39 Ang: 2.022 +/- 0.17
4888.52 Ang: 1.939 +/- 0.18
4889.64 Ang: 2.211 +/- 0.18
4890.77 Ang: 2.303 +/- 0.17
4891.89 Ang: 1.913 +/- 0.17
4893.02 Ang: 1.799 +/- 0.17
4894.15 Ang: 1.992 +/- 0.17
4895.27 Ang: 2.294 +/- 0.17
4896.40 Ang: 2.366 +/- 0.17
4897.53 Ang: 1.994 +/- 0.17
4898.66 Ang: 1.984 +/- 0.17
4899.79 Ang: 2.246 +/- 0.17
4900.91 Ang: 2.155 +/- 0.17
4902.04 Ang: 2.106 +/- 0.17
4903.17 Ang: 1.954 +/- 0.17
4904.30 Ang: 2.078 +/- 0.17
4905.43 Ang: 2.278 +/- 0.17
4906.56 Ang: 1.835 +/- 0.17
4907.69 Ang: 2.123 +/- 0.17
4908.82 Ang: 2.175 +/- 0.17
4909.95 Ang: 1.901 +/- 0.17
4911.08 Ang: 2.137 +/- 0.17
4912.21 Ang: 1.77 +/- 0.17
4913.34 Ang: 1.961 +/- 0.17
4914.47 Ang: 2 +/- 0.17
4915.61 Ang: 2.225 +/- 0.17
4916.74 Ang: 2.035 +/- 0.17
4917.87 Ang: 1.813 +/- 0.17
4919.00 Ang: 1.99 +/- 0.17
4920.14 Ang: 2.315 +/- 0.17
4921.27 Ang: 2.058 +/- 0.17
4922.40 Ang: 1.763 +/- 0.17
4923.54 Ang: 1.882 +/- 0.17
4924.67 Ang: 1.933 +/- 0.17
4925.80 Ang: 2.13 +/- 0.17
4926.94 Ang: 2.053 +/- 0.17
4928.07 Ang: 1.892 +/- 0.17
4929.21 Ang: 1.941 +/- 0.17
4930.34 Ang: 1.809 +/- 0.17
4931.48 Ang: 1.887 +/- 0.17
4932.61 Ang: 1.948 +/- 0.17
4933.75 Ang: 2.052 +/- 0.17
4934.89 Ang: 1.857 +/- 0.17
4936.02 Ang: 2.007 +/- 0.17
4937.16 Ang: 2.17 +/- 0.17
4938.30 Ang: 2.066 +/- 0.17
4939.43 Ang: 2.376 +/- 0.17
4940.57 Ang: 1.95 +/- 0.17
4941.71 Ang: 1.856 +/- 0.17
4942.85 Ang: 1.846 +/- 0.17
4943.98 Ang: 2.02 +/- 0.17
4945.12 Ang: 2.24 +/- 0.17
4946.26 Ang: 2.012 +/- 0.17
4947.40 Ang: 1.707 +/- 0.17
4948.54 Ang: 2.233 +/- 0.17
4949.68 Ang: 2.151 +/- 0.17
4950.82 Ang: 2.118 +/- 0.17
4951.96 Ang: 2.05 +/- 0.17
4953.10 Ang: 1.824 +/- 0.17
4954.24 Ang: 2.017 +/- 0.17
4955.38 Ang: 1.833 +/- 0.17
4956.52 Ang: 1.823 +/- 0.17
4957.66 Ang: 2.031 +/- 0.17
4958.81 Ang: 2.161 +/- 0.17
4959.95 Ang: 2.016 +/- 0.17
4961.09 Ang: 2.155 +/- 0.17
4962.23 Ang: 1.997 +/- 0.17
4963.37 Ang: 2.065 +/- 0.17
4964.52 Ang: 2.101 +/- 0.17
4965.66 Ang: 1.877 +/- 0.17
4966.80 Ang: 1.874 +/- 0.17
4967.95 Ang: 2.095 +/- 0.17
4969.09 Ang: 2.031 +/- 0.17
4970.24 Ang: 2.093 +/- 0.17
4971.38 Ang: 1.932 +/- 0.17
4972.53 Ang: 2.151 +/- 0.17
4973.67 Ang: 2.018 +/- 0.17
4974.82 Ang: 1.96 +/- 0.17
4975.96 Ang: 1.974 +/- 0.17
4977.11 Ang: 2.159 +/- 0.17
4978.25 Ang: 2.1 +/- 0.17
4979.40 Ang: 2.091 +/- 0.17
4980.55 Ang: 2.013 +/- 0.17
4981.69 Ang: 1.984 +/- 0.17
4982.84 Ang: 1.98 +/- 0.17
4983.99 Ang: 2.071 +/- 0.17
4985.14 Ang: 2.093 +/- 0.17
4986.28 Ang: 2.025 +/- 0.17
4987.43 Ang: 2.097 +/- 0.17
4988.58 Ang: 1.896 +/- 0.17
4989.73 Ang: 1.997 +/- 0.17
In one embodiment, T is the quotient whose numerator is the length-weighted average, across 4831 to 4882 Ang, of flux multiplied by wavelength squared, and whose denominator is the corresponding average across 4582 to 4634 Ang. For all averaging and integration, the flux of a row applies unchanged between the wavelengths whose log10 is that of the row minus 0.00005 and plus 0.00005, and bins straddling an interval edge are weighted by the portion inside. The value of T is 1.2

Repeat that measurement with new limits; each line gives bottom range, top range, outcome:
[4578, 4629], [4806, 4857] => 1.32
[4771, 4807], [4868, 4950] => 0.63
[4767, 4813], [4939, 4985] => 0.63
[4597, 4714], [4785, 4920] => 0.97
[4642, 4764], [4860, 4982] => 0.61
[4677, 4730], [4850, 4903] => 0.61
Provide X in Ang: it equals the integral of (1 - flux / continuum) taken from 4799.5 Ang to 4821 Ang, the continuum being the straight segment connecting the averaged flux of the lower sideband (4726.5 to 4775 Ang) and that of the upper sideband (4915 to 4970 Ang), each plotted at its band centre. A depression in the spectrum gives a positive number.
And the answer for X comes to 5.7 Ang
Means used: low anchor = 4.54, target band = 2.76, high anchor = 2.01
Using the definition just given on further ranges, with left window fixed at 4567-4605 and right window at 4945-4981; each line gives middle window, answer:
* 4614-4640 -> -2.0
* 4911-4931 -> 0.3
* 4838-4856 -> -1.6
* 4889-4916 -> -0.9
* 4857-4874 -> -1.3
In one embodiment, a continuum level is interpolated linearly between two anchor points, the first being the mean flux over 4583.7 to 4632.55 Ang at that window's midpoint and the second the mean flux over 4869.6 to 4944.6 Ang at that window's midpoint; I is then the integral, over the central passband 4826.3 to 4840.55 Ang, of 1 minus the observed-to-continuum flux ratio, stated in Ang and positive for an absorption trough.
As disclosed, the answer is -2.2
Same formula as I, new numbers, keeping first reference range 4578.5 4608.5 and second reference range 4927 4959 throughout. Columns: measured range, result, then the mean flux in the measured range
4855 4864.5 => -0.85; 2.17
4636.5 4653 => -2.12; 2.23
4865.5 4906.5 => -2.39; 2.11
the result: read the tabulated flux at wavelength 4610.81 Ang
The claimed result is 2.04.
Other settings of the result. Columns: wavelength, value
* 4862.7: 2.234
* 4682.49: 3.077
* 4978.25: 2.1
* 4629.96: 2.285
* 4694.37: 3.044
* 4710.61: 4.574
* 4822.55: 2.586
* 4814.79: 2.676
